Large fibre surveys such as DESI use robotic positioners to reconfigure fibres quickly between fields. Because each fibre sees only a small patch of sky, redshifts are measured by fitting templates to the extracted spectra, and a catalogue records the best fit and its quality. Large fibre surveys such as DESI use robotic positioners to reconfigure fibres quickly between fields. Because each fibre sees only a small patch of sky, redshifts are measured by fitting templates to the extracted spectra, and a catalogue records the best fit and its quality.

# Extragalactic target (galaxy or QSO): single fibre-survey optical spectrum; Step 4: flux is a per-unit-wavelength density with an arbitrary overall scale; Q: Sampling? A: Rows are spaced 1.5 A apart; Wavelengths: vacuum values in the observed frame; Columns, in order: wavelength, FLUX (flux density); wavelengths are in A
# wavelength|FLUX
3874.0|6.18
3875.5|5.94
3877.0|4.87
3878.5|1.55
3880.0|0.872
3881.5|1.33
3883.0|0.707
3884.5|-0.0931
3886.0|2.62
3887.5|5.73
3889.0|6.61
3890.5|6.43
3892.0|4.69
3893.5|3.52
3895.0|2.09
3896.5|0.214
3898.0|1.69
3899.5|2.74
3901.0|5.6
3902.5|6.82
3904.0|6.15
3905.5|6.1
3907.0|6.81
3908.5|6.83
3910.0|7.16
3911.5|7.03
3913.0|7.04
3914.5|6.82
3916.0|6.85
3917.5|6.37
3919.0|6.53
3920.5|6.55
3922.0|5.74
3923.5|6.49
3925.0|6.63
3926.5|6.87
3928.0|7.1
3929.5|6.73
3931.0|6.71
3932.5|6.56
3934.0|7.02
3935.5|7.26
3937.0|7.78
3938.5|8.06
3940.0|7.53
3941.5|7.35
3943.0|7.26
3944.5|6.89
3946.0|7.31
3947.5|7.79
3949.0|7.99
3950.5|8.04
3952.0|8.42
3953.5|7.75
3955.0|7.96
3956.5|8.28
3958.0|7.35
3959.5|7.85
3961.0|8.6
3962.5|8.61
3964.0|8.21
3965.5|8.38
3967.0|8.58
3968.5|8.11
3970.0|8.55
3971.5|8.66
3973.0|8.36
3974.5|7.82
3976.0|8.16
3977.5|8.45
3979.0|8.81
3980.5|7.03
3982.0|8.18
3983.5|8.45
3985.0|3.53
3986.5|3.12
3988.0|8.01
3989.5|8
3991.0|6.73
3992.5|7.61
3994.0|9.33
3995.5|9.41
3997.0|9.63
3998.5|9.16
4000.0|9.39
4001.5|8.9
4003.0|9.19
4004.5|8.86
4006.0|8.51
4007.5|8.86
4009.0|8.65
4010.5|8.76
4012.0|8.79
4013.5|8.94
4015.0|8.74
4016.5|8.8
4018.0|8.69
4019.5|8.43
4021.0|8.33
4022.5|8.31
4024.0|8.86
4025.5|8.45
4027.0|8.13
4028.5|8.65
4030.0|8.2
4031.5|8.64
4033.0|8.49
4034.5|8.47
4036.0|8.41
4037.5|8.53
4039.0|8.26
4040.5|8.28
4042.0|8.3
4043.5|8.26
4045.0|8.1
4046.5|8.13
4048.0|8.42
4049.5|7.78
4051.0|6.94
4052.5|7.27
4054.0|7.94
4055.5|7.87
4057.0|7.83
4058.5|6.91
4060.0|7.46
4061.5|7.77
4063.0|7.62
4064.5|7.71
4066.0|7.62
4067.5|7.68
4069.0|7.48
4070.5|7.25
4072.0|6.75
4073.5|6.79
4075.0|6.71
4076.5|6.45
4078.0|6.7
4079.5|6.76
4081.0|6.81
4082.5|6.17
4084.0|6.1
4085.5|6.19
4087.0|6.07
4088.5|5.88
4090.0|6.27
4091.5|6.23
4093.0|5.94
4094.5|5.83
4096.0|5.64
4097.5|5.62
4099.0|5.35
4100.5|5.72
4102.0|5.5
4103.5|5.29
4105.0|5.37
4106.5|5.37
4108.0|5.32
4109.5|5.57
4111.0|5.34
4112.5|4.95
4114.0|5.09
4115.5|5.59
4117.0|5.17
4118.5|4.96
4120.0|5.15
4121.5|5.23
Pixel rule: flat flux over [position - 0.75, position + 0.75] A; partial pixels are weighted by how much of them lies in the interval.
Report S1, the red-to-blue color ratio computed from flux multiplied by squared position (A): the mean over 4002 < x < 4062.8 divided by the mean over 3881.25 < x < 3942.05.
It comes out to 1.57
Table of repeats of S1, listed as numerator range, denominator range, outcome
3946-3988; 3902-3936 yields 1.19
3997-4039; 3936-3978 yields 1.12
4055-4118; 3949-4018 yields 0.81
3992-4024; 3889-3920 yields 1.72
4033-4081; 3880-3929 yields 1.62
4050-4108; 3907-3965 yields 0.97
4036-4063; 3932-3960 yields 1.09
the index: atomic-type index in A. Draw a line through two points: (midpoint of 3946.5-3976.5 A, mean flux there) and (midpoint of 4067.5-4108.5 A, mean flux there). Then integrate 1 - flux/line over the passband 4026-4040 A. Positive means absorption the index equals -2.8 A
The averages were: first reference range 8.17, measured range 8.42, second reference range 6.17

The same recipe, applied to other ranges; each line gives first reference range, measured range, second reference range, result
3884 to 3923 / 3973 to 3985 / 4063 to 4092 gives -4.0 A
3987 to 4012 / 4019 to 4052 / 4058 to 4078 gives -1.6 A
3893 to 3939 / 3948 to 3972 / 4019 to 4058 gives -5.0 A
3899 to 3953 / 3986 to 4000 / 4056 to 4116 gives -3.0 A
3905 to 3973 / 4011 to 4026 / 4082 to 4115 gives -4.8 A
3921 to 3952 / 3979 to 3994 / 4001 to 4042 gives 1.9 A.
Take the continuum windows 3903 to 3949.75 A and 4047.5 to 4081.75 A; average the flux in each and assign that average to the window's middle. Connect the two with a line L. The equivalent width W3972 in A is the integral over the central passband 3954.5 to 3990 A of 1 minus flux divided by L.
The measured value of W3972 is -3.6 A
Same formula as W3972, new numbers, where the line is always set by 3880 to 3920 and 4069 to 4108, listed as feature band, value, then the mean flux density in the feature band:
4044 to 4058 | -4.69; 7.8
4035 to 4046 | -4.85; 8.31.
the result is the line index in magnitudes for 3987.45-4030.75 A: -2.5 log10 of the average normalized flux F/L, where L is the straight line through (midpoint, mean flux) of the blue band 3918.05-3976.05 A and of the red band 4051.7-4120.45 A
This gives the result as -0.22 mag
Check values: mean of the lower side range 7.57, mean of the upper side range 6.33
